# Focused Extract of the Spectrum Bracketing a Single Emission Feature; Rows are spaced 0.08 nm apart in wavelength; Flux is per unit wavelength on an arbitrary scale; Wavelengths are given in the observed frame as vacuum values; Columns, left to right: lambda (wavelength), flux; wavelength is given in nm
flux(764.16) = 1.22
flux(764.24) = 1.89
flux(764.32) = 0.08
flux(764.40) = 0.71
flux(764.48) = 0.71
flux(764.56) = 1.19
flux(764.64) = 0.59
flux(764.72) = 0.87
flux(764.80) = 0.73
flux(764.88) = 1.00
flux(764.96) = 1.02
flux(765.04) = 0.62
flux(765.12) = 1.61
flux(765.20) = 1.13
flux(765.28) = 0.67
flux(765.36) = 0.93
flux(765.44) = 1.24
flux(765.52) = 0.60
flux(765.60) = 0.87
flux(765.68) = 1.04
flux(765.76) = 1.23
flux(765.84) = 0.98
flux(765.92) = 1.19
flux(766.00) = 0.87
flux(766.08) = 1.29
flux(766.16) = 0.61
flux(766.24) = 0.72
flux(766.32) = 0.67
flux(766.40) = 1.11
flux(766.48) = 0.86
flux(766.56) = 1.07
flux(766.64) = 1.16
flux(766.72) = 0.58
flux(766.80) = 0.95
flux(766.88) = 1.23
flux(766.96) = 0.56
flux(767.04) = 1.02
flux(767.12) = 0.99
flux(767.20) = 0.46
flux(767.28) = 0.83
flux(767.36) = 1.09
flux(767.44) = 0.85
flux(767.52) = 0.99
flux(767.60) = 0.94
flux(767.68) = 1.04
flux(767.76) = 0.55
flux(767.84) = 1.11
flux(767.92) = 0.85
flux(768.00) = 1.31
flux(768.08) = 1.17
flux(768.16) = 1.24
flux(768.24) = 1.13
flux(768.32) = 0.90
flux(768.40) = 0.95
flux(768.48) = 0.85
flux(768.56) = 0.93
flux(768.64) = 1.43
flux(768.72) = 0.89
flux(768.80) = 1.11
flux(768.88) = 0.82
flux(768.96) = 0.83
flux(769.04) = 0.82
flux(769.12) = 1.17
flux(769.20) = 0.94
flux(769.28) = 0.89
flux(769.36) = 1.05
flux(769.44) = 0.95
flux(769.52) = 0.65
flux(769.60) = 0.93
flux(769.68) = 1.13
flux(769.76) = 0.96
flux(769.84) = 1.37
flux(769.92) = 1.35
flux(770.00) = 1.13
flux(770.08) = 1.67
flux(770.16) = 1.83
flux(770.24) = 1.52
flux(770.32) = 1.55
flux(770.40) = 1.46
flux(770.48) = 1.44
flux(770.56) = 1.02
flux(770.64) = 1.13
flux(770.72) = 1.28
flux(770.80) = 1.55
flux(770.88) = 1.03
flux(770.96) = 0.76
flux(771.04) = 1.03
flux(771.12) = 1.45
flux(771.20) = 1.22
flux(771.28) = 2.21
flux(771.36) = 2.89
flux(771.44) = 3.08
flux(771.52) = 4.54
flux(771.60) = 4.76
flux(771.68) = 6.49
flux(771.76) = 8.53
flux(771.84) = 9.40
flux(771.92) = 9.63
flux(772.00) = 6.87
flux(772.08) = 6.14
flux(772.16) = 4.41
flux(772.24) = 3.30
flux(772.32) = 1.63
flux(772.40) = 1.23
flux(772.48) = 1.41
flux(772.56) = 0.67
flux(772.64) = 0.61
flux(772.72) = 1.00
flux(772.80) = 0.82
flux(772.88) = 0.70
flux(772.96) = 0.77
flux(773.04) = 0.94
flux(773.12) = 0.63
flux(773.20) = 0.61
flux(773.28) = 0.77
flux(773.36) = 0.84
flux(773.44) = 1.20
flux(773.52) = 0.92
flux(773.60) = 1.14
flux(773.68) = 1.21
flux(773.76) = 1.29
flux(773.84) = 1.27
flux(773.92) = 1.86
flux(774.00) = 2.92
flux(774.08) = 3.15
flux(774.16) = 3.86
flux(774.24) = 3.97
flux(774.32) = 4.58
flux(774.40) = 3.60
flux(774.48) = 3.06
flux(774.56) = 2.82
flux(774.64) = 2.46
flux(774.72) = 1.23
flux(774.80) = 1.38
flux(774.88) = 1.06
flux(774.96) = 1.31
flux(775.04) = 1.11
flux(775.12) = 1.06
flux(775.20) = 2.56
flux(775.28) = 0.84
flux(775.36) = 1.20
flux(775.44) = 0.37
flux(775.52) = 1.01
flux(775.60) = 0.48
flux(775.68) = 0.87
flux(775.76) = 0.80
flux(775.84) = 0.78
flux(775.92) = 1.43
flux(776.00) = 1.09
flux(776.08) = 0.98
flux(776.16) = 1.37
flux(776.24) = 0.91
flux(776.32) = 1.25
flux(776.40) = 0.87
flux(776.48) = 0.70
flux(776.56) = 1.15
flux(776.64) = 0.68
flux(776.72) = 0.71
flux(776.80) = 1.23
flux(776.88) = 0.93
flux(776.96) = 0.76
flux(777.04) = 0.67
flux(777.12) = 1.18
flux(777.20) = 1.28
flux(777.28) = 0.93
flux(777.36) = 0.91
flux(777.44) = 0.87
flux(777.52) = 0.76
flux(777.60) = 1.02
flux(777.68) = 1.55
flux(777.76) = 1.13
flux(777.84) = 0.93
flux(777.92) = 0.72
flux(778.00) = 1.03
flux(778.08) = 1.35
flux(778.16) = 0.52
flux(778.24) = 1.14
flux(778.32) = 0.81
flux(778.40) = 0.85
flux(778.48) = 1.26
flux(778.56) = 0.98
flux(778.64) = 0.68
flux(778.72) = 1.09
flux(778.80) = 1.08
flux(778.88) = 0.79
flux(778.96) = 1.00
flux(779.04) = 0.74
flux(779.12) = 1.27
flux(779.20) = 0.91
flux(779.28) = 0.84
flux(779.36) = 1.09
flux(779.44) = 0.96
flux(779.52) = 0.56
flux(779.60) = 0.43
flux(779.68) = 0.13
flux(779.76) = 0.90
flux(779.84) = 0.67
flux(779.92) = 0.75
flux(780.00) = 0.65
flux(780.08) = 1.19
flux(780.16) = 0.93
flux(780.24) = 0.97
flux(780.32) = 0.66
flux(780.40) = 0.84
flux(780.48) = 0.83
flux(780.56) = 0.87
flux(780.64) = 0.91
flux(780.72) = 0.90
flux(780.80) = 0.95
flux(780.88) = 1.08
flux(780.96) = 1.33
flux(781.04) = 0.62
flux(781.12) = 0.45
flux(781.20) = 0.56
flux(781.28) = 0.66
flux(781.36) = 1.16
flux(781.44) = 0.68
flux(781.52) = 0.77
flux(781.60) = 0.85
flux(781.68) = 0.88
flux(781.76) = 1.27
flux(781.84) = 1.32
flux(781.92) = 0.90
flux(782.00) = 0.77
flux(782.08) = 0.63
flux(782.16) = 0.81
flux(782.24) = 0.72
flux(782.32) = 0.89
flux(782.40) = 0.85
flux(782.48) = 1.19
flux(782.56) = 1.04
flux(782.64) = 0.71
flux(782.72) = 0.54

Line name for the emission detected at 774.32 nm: [N II] 6583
